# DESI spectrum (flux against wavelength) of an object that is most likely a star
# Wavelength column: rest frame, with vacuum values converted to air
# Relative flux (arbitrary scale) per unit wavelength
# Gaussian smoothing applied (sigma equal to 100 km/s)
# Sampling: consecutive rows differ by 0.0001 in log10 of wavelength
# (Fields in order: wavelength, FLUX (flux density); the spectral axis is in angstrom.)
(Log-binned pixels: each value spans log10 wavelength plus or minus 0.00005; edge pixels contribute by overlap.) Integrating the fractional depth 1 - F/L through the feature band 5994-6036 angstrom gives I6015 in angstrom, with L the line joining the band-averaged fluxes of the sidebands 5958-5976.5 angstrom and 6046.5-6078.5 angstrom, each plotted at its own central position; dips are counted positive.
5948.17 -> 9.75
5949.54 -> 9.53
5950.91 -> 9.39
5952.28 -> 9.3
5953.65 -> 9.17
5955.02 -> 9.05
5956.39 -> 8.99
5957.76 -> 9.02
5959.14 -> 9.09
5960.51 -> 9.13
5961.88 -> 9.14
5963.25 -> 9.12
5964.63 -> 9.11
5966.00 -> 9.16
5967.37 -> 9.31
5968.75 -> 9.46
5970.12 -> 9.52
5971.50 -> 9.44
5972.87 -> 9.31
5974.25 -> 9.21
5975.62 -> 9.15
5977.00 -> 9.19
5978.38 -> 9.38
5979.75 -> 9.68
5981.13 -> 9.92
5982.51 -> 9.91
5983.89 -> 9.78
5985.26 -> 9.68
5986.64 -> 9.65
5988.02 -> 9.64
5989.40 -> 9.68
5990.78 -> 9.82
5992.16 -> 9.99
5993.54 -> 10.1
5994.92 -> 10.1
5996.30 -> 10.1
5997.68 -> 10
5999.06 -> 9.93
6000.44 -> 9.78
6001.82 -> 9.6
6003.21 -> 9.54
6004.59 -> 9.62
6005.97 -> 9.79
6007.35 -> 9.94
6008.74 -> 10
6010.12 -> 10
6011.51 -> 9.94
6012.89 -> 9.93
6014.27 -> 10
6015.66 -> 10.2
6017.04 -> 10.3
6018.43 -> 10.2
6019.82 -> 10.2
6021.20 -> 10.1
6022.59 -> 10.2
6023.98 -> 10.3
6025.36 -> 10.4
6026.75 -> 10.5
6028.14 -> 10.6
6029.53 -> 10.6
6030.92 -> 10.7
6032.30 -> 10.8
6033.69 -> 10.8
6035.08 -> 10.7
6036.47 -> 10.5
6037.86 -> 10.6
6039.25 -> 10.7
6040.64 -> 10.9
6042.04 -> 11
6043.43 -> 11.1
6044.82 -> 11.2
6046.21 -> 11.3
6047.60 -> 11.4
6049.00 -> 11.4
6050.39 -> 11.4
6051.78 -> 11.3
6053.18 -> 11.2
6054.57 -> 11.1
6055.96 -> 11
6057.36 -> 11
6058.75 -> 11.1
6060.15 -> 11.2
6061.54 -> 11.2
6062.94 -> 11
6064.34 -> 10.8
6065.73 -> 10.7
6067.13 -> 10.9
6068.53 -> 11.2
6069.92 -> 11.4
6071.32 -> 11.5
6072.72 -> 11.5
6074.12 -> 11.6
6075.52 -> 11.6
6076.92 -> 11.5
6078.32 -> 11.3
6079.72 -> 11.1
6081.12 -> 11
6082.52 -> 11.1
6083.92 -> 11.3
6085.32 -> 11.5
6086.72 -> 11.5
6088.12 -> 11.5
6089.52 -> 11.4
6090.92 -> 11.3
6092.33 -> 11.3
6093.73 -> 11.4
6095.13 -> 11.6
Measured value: 0.3 angstrom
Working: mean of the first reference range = 9.23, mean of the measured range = 10.2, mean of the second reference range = 11.2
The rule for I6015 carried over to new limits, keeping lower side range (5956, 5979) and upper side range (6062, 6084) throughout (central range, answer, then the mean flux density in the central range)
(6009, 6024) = 0.0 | 10.1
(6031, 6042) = -0.2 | 10.7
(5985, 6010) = -0.1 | 9.84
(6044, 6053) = -0.5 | 11.3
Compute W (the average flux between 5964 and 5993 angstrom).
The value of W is 9.53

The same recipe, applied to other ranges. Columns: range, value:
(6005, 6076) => 10.8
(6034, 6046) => 10.9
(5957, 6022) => 9.68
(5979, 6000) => 9.87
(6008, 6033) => 10.3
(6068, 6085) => 11.3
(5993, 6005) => 9.87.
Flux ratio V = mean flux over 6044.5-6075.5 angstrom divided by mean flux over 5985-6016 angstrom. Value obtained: 1.1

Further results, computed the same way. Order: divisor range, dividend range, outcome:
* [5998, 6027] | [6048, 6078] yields 1.12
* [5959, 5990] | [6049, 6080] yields 1.19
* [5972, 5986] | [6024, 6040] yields 1.12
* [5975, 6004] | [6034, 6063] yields 1.14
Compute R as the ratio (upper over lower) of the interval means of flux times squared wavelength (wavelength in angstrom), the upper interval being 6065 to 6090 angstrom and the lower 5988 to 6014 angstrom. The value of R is 1.2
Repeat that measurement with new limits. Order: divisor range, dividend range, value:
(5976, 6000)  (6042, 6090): 1.18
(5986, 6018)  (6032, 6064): 1.13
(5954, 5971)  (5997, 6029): 1.11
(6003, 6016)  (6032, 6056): 1.13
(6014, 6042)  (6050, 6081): 1.08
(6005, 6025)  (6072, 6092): 1.15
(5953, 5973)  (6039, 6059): 1.25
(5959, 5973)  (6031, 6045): 1.20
